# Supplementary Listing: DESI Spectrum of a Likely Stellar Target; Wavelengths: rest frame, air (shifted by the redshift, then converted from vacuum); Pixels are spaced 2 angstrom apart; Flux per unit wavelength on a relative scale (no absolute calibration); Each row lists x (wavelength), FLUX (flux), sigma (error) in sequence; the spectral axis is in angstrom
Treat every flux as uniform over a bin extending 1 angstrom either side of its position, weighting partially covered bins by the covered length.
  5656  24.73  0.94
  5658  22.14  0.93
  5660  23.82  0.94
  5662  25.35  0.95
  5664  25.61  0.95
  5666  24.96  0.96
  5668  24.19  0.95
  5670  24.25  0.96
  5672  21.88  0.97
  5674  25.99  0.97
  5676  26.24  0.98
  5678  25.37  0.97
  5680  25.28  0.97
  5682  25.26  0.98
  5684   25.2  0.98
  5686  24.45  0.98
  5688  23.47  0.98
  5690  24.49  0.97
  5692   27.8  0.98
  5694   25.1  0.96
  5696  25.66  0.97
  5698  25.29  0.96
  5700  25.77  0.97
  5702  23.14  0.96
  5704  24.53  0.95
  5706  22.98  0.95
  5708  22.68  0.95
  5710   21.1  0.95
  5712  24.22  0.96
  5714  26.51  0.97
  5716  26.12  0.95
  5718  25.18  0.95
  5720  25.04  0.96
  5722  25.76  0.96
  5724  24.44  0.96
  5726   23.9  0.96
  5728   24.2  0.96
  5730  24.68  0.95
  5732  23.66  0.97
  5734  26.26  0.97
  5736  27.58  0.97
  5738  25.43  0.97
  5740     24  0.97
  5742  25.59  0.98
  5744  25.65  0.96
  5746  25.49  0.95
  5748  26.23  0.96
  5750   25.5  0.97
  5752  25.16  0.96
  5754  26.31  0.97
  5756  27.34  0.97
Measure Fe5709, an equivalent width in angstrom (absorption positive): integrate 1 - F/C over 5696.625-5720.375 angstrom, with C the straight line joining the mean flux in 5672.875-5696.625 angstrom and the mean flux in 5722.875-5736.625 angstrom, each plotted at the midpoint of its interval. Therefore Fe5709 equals 0.7 angstrom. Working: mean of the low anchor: 25.3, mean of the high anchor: 24.9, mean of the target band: 24.4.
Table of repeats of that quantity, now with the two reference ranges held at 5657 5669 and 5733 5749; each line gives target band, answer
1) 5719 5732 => 0.5 angstrom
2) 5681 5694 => -0.2 angstrom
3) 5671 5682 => -0.2 angstrom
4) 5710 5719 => 0.1 angstrom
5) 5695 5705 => 0.1 angstrom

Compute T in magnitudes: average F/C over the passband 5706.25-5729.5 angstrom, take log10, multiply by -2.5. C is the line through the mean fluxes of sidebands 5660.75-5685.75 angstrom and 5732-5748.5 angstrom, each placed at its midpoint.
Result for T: 0.04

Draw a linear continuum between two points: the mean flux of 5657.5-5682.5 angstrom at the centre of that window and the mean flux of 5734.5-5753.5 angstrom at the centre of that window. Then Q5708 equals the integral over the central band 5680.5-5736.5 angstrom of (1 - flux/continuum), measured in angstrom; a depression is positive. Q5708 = 0.9 angstrom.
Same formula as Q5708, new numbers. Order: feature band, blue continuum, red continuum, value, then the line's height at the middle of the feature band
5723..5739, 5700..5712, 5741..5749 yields -0.1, 24.8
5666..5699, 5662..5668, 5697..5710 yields -0.6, 24.5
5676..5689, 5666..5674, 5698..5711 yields -0.6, 23.8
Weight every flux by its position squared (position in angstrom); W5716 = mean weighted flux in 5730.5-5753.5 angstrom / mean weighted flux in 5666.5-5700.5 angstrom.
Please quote 1.0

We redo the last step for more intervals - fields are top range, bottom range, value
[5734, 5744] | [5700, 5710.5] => 1.12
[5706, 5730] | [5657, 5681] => 1.01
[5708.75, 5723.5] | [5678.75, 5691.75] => 1.01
